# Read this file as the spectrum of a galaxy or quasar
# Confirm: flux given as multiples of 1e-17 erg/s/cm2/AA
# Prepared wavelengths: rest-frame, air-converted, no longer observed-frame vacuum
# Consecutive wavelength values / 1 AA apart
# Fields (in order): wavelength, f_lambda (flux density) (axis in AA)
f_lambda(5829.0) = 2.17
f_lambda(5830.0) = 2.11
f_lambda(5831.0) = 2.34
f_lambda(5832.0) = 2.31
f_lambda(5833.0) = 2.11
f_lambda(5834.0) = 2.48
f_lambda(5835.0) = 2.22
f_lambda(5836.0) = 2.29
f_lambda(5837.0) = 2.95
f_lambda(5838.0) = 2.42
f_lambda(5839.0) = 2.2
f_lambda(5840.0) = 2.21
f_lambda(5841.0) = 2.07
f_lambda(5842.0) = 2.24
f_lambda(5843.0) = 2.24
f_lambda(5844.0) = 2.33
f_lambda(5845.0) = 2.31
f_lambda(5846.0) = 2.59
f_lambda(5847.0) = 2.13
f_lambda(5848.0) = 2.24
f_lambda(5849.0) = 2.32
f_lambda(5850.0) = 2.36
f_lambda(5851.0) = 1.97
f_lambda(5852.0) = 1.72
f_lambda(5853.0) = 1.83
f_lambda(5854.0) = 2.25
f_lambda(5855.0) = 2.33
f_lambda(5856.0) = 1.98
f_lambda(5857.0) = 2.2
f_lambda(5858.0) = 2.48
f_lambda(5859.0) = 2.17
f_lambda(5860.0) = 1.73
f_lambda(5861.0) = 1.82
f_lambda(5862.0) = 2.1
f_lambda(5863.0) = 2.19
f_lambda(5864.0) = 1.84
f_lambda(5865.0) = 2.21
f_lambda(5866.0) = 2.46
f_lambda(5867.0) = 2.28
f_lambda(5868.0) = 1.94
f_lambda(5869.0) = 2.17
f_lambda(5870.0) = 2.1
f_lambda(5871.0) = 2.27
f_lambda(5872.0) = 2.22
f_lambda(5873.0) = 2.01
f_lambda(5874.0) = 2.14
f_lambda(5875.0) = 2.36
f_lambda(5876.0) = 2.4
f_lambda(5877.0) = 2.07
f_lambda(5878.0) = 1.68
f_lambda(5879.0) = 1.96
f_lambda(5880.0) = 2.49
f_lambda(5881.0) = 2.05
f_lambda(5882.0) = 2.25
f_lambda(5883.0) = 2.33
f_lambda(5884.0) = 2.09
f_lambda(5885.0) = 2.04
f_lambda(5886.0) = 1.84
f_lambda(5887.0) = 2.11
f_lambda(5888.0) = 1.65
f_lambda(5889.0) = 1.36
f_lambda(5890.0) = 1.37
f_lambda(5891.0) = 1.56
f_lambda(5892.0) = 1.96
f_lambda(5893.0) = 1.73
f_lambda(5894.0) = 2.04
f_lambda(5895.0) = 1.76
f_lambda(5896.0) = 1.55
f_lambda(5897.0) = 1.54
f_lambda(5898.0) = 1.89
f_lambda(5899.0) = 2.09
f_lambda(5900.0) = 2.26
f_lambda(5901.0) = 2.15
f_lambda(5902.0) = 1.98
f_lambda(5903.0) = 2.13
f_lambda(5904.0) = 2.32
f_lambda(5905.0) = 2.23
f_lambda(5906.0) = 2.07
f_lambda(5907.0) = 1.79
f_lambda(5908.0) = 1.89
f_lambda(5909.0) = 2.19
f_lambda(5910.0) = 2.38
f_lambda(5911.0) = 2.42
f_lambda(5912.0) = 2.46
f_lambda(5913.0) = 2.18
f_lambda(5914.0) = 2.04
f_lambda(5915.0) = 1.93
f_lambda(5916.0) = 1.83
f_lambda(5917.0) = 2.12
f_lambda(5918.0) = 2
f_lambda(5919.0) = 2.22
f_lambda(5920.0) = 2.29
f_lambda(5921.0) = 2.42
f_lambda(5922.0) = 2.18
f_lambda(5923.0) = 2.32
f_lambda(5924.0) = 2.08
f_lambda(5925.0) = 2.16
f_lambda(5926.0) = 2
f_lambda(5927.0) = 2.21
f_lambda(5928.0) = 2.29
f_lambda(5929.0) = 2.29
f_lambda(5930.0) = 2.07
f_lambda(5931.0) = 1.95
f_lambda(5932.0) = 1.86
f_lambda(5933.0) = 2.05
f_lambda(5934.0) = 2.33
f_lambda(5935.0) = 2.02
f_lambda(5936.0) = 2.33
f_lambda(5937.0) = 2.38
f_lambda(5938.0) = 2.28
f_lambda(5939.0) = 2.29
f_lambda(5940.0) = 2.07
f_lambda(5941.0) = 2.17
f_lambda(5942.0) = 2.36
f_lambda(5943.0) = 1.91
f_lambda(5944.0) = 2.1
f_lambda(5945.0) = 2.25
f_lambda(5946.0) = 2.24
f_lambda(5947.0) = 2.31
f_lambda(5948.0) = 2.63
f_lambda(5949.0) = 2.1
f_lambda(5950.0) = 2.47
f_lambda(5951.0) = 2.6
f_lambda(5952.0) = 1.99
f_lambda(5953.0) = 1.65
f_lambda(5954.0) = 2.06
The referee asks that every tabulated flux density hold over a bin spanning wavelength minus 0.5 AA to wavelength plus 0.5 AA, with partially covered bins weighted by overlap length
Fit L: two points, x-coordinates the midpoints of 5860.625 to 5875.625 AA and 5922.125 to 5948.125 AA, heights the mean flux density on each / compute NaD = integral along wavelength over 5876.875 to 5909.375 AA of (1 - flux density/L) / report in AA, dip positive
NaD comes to 3.16 AA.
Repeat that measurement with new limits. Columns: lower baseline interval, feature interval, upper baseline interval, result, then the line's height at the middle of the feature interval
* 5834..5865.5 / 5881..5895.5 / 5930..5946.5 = 2.06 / 2.18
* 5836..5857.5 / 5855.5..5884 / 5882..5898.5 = -1.85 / 2.01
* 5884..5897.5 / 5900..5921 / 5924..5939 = -2.12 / 1.95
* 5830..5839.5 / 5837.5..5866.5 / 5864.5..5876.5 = 1.48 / 2.29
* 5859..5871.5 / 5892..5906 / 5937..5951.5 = 1.26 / 2.17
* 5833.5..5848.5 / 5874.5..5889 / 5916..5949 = 1.26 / 2.26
